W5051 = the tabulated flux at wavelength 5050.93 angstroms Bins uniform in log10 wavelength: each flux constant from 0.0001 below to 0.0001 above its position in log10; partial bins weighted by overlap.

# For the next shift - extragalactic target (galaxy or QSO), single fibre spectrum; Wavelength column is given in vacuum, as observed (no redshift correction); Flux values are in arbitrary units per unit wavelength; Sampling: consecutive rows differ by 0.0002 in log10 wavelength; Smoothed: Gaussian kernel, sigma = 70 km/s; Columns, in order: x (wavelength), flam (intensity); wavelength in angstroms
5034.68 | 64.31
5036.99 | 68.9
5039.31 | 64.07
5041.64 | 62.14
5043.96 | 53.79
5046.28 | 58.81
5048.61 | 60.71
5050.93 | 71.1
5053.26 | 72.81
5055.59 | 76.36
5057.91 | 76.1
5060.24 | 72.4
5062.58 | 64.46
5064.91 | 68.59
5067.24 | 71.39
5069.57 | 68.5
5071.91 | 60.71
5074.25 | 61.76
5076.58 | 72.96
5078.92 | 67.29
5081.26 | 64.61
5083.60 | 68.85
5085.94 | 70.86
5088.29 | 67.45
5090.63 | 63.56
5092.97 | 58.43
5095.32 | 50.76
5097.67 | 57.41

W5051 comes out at 71.1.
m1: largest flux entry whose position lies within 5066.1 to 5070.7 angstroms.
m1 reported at 71.39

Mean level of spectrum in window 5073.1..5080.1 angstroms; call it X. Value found 67.4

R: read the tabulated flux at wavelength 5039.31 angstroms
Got 64.07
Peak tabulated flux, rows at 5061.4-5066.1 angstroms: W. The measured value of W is 68.59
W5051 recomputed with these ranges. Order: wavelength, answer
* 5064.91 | 68.59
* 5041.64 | 62.14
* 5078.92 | 67.29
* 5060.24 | 72.4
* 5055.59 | 76.36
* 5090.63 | 63.56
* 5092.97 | 58.43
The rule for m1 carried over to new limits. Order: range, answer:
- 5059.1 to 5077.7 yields 72.96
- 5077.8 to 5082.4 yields 67.29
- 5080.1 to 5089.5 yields 70.86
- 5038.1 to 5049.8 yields 64.07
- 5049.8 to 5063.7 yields 76.36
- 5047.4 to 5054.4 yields 72.81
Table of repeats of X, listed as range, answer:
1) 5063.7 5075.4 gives 66.2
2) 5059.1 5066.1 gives 68.4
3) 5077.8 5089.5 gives 67.8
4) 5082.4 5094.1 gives 65.9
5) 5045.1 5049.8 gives 59.9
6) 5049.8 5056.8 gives 73.5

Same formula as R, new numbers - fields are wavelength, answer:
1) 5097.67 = 57.41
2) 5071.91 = 60.71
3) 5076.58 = 72.96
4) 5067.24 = 71.39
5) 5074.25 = 61.76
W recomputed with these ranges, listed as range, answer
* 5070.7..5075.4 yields 61.76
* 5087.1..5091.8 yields 67.45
